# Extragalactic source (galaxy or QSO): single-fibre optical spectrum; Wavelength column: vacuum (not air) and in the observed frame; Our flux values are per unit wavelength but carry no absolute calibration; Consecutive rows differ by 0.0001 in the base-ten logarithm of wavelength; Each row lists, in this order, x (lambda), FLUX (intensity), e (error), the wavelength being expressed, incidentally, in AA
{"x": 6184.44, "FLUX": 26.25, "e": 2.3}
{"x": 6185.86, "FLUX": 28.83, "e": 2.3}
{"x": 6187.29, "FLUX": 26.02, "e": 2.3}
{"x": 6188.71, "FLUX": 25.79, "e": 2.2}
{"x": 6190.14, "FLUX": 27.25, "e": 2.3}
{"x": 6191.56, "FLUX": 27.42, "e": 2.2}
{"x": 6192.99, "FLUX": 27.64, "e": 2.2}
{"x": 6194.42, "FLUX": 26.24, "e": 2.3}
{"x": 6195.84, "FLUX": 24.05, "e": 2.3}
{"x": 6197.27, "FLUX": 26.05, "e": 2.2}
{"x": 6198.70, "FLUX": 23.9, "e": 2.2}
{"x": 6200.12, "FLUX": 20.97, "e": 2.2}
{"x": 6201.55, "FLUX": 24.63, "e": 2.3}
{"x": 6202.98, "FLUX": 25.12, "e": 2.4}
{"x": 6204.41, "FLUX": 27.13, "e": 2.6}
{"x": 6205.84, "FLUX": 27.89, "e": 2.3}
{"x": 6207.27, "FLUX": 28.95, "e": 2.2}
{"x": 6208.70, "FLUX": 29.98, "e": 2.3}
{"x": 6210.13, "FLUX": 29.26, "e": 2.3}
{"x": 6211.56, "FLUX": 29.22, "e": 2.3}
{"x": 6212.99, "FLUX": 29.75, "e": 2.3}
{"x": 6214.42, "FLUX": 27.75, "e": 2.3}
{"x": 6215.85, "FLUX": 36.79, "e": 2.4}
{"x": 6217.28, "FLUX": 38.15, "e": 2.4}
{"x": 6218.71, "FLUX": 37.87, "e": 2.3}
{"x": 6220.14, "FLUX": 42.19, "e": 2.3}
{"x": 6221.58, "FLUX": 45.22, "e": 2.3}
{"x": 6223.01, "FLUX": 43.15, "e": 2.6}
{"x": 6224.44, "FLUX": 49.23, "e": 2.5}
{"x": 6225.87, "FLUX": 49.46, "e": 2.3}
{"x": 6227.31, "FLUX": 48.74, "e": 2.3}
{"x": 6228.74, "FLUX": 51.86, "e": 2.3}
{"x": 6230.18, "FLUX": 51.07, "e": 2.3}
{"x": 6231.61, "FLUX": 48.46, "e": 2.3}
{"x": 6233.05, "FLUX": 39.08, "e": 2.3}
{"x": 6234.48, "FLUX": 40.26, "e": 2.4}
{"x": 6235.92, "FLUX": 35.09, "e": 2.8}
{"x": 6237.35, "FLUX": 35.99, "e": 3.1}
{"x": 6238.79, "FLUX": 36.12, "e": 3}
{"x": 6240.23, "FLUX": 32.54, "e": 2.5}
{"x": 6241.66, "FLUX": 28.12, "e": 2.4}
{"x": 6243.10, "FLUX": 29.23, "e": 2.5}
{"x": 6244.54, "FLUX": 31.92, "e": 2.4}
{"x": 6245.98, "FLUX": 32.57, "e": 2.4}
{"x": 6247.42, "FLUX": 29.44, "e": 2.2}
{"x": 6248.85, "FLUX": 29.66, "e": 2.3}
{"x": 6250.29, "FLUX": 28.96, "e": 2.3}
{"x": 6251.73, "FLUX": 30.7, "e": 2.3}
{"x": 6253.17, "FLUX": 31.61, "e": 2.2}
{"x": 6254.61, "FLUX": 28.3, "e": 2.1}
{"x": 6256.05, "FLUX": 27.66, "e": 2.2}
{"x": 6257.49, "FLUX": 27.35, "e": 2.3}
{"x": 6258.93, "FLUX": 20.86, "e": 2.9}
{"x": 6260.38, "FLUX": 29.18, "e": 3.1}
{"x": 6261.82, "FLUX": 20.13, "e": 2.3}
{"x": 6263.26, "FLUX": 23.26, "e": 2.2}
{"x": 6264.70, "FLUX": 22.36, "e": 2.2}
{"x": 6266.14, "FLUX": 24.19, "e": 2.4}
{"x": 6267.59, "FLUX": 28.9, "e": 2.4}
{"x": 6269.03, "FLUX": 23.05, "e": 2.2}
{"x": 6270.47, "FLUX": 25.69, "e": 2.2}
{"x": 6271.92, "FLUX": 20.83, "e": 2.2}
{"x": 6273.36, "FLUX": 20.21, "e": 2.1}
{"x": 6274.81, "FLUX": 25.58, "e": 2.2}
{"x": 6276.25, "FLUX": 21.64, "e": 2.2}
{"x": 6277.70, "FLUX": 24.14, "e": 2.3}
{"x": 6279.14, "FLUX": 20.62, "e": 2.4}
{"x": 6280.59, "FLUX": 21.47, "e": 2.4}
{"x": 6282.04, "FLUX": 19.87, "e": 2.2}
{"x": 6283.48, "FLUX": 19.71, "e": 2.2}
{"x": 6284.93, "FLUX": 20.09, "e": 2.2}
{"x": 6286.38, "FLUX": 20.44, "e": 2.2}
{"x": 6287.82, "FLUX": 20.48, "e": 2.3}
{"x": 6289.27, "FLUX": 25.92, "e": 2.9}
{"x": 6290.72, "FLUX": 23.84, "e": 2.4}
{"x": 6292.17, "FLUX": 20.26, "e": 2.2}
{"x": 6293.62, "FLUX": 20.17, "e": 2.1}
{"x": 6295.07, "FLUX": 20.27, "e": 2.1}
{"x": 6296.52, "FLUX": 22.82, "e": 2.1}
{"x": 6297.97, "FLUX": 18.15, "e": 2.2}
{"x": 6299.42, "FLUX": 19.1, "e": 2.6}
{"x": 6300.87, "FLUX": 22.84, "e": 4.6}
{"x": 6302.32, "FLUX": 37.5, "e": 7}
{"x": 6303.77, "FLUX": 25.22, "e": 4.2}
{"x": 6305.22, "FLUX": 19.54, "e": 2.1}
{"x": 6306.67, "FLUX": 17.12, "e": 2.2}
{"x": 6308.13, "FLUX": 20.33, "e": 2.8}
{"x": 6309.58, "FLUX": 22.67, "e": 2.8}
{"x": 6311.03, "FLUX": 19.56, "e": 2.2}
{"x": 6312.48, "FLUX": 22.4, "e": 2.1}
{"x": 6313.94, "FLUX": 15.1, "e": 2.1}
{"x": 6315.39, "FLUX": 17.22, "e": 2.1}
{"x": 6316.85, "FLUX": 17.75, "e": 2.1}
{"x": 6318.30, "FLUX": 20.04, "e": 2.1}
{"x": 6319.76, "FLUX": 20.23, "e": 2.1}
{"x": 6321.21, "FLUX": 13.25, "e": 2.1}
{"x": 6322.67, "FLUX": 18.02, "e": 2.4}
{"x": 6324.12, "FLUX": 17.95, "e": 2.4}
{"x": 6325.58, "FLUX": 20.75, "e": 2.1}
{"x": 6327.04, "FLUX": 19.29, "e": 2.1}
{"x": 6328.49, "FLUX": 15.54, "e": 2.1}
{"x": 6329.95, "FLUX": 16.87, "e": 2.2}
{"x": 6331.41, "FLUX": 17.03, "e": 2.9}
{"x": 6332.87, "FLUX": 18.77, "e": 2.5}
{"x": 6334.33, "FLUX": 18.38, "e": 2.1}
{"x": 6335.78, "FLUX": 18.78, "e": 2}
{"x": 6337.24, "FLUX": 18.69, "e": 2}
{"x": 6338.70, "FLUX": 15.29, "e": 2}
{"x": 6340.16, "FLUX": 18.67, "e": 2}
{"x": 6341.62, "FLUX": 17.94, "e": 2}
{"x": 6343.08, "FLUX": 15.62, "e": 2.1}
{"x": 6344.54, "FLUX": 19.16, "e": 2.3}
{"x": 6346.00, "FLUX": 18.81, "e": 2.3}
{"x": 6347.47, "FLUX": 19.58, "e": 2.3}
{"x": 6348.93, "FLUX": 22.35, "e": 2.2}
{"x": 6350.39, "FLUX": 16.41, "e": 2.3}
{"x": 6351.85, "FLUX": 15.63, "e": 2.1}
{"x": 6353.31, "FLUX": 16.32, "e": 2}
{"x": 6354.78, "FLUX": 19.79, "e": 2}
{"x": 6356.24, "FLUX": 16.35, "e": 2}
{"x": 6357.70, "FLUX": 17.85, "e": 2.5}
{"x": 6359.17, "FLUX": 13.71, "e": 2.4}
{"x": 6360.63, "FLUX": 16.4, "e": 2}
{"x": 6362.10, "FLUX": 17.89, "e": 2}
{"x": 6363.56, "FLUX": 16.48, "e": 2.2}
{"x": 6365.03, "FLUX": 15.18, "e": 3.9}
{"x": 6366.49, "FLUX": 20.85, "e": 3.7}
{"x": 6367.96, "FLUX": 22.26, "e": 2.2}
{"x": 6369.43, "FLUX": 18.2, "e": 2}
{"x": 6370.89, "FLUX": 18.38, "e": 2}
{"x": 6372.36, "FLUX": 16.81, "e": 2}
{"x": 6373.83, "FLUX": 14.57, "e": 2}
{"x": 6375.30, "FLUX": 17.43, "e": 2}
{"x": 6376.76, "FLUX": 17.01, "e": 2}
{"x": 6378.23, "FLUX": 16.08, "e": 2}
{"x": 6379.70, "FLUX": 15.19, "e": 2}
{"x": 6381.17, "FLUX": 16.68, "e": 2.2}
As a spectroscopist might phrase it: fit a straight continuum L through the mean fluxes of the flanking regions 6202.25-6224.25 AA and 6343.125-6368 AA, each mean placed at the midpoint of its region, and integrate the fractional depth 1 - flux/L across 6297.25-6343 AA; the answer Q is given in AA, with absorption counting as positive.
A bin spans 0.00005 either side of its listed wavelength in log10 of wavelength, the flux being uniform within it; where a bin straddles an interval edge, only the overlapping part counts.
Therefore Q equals 5.1 AA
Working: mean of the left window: 33.6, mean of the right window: 17.8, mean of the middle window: 19.3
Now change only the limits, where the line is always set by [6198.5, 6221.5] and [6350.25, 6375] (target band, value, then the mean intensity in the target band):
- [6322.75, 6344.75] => 2.09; 17.9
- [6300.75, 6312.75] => -0.49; 23.1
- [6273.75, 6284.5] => 1.22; 21.8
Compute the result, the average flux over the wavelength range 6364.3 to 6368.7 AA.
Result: 19.4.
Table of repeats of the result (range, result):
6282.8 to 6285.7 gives 19.9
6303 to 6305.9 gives 22.7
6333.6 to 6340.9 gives 18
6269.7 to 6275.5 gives 23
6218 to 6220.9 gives 40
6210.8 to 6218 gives 32.3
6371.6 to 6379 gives 16.4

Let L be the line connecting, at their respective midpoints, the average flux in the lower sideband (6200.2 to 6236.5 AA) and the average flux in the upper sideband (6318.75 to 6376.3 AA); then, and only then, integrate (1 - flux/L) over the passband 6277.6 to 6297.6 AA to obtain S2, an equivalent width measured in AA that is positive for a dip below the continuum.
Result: 4.1 AA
